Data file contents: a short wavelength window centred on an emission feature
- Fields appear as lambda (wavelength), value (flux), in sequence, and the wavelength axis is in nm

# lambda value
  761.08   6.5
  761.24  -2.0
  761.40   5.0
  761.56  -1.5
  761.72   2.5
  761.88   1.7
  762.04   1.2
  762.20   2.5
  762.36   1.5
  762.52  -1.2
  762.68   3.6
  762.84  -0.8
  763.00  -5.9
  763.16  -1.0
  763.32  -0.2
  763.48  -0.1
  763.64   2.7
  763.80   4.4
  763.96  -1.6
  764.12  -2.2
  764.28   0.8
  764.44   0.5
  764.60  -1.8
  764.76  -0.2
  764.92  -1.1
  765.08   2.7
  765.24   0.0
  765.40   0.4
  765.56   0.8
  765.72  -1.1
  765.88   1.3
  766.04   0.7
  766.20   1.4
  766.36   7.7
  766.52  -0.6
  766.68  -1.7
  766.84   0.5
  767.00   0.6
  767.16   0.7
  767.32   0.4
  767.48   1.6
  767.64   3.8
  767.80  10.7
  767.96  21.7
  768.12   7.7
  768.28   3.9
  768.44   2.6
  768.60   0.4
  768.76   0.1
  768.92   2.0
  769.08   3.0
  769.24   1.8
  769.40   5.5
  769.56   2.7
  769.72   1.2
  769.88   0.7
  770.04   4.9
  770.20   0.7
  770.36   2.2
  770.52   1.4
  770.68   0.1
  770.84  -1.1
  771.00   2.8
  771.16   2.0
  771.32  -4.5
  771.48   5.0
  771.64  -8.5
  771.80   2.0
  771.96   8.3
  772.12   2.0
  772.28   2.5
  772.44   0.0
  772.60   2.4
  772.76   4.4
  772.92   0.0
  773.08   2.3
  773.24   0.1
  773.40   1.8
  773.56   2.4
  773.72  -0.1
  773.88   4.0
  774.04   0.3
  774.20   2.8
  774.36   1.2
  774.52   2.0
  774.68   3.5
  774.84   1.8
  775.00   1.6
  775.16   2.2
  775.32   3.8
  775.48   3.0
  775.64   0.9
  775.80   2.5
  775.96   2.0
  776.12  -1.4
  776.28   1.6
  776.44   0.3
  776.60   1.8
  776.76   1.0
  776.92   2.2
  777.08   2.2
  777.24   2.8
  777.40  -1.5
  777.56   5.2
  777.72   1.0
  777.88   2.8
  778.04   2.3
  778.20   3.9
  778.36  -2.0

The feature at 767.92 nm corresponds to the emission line Hgamma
